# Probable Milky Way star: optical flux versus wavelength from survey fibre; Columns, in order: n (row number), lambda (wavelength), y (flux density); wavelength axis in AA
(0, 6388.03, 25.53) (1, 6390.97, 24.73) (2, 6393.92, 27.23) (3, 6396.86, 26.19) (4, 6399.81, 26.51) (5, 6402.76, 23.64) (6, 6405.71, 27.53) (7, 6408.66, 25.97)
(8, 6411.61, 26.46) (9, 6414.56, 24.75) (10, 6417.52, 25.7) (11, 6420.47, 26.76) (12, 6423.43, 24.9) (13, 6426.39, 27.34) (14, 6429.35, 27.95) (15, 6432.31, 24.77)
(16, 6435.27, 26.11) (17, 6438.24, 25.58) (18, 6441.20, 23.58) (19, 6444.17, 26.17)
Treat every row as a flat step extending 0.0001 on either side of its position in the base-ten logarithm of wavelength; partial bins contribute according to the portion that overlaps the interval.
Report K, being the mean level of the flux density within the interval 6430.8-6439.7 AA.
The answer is 25.5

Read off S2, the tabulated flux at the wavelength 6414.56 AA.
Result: 24.75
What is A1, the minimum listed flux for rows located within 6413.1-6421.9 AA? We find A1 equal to 24.75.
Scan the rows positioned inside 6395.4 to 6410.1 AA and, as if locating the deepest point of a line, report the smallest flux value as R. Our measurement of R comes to 23.64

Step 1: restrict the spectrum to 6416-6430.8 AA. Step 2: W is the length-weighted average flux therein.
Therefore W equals 26.5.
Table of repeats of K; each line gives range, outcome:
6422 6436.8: 26.2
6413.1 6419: 25.2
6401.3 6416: 25.7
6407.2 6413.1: 26.2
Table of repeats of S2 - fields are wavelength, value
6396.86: 26.19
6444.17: 26.17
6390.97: 24.73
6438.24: 25.58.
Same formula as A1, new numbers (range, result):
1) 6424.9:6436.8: 24.77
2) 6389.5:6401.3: 24.73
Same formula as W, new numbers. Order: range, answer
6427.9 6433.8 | 26.4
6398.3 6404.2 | 25.1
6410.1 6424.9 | 25.7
